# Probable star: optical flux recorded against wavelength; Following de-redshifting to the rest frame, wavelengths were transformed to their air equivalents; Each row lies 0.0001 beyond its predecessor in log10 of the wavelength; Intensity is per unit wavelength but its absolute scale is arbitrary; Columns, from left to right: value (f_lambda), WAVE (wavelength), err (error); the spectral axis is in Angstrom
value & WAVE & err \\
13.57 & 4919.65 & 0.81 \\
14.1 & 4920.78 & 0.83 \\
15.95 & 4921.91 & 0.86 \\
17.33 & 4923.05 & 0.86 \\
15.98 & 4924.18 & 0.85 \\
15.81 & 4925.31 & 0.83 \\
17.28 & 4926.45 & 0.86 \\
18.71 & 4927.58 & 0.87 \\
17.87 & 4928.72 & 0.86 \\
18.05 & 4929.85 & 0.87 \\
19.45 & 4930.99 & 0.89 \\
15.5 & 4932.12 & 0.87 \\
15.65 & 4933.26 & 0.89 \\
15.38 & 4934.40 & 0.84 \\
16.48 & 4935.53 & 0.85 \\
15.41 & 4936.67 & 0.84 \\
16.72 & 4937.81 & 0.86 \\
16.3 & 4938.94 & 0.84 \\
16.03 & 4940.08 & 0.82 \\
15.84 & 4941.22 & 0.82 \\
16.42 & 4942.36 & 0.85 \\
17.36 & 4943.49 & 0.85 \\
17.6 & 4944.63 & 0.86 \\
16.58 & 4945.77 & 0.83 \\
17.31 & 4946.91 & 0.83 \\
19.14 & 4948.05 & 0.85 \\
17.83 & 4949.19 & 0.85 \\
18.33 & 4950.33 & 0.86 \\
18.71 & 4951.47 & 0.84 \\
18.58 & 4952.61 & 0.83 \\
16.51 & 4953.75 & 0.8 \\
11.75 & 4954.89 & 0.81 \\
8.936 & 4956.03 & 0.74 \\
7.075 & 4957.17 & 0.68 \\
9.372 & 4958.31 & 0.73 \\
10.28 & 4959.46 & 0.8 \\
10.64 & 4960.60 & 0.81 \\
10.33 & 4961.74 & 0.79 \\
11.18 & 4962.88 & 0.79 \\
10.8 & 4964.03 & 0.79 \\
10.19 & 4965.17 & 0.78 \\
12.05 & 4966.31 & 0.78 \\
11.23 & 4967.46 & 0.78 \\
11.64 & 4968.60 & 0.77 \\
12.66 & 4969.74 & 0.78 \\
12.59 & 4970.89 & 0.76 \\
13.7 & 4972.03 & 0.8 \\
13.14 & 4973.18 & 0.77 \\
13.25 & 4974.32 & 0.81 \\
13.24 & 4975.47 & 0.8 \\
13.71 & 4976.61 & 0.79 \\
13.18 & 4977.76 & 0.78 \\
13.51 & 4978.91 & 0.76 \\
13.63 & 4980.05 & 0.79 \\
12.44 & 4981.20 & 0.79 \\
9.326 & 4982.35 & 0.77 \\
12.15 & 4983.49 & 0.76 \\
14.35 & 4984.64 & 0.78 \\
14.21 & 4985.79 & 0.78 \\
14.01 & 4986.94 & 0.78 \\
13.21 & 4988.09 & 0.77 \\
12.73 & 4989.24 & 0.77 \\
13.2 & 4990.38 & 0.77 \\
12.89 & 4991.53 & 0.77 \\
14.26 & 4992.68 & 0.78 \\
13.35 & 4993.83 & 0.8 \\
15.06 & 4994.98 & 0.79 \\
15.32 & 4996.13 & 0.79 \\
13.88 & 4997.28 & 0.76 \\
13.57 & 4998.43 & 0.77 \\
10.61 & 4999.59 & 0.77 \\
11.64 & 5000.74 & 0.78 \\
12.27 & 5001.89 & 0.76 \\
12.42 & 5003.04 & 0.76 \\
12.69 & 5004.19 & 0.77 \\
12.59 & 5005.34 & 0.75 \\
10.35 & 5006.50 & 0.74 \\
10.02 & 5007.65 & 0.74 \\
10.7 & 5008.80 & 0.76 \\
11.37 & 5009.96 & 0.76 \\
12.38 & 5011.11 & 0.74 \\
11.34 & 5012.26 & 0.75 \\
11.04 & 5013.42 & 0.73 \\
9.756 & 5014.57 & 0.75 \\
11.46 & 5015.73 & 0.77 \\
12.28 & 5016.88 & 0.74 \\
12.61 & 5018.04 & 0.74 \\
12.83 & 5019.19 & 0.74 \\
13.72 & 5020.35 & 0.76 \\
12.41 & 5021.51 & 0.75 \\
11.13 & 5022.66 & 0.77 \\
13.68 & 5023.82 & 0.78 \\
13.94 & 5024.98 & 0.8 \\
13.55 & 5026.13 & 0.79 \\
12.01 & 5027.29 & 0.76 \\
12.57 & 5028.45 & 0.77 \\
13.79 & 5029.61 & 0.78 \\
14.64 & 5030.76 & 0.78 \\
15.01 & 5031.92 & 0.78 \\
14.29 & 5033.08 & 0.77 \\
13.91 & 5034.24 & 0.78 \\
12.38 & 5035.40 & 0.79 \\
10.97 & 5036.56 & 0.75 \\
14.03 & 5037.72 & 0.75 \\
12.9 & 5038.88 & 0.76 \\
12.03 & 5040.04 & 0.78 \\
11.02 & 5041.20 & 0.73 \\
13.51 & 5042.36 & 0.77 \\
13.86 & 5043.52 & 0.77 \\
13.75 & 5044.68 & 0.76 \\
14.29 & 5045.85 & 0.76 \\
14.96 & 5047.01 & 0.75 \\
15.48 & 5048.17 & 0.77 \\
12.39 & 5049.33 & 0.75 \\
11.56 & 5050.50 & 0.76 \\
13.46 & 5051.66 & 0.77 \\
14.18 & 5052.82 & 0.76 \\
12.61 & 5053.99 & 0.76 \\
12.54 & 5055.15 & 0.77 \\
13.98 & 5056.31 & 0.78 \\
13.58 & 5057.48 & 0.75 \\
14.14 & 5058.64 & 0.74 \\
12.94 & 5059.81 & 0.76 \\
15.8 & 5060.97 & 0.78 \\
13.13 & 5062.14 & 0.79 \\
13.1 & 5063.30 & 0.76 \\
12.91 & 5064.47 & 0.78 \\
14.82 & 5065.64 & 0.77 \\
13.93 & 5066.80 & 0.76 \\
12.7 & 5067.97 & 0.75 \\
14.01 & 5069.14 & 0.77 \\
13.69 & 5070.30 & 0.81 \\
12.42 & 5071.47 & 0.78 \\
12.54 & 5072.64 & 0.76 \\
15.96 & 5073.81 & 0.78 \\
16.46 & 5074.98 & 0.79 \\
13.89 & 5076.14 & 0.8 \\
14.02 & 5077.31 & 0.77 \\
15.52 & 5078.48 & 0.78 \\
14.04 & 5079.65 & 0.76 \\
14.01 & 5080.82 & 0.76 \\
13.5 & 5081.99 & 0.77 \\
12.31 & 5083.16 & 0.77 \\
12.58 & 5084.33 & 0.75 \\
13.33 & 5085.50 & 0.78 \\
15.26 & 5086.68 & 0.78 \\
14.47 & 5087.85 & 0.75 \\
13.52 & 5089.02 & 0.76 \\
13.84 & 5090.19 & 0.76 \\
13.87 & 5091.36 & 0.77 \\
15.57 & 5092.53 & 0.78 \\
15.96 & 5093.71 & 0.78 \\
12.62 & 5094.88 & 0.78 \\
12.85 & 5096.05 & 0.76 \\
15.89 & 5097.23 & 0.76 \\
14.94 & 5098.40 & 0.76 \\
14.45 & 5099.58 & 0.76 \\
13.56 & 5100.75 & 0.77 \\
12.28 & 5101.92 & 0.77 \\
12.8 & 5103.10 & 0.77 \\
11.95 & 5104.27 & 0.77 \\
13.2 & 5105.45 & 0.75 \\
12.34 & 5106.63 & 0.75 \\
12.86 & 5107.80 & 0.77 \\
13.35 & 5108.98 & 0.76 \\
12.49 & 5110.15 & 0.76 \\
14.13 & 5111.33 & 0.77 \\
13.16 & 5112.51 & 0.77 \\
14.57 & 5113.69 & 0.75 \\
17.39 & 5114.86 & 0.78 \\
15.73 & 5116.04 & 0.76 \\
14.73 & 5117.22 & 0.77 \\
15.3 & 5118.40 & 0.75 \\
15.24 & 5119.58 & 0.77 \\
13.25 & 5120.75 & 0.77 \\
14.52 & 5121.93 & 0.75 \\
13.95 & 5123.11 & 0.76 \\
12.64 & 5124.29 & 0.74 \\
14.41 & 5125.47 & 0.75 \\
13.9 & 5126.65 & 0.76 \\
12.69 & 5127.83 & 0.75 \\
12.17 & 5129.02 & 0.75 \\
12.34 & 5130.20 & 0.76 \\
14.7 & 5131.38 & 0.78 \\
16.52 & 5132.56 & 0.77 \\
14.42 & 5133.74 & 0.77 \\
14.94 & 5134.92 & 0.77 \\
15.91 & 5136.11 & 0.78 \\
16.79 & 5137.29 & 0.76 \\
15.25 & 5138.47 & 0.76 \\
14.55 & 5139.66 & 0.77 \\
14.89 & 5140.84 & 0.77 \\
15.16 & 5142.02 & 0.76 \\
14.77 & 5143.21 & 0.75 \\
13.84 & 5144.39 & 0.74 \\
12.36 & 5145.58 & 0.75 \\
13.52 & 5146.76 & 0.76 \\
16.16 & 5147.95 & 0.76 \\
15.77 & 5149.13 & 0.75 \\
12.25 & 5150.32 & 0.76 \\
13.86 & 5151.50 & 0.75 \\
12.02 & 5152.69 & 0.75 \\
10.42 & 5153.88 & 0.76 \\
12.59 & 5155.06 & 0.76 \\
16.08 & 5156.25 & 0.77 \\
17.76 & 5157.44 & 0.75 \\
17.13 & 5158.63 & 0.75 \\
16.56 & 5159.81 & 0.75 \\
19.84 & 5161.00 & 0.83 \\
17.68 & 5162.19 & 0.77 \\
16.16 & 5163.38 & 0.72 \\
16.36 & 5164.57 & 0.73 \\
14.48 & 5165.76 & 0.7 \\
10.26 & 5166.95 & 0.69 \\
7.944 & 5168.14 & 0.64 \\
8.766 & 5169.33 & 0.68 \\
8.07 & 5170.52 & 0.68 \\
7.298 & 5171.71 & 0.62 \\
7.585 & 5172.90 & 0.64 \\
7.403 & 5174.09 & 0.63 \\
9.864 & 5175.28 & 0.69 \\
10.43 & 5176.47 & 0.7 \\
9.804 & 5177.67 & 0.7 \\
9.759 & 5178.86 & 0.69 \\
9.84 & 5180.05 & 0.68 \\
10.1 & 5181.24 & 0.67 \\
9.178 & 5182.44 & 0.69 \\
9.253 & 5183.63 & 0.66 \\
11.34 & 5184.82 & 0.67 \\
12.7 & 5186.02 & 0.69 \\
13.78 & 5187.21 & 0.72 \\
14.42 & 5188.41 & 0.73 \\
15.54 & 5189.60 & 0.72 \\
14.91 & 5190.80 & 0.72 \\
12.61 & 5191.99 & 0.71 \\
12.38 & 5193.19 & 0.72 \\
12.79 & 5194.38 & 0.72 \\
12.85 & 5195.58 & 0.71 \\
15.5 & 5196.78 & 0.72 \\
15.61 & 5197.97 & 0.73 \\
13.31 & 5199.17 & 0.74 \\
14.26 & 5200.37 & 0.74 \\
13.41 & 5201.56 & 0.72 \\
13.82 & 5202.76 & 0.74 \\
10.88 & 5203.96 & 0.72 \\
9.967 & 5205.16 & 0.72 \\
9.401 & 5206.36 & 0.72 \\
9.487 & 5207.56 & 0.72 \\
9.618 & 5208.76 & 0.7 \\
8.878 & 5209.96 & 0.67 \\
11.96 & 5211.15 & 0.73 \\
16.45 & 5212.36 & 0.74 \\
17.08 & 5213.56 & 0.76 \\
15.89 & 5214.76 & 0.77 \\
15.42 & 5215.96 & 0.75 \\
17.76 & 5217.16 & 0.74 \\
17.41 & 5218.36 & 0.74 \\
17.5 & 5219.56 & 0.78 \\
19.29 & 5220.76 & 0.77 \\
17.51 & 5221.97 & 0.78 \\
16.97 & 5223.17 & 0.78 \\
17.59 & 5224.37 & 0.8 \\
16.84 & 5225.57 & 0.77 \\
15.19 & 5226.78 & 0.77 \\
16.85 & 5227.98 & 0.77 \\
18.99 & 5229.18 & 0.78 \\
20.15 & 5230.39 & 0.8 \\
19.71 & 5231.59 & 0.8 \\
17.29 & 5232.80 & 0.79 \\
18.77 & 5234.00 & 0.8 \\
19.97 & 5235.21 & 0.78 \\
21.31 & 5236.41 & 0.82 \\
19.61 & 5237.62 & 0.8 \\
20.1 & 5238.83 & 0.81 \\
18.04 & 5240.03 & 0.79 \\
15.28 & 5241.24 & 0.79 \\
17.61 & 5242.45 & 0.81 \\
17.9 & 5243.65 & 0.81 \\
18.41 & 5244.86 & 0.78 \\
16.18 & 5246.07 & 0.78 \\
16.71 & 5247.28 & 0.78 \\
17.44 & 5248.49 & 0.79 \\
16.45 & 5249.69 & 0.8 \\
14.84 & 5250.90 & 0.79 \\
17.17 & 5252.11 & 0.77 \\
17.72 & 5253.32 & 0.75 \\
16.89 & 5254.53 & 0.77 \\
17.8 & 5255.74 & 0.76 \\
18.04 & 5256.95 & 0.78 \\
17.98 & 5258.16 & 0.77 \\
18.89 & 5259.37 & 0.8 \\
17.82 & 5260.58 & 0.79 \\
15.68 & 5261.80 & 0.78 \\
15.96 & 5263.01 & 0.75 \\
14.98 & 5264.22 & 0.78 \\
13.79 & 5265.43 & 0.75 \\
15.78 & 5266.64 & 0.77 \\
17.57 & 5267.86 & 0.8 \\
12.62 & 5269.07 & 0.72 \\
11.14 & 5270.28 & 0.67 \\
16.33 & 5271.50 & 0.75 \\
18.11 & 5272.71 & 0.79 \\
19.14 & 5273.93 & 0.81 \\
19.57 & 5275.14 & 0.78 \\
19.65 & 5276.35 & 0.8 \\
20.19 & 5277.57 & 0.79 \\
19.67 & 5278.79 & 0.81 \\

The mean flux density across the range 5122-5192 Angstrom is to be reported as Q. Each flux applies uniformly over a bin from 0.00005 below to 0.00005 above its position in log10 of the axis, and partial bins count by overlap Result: 13.2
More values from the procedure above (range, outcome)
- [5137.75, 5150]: 14.6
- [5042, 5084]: 13.8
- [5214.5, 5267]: 17.5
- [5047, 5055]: 13.4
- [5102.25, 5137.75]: 14.1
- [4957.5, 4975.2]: 11.5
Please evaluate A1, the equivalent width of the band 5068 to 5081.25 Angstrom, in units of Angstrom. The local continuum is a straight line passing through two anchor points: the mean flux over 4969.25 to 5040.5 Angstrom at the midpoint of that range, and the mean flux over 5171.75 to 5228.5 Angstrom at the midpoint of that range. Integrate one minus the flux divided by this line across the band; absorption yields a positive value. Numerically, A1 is -1.3 Angstrom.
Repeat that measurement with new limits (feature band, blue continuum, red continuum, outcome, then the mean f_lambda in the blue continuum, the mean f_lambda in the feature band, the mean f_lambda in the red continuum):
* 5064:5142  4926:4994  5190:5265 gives 5.6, 14.2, 14.1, 16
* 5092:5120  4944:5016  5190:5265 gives 0.9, 12.9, 14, 16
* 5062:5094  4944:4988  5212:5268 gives 2.2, 13.3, 14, 17.4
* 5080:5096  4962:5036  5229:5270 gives 0.5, 12.6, 13.9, 17.4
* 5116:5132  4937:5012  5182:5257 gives 0.8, 13.4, 13.9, 15.5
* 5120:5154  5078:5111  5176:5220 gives -2.0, 13.7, 14.1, 12.8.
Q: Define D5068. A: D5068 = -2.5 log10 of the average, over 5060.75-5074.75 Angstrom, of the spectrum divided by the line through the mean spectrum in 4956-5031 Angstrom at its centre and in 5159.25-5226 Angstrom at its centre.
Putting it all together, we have -0.098 mag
